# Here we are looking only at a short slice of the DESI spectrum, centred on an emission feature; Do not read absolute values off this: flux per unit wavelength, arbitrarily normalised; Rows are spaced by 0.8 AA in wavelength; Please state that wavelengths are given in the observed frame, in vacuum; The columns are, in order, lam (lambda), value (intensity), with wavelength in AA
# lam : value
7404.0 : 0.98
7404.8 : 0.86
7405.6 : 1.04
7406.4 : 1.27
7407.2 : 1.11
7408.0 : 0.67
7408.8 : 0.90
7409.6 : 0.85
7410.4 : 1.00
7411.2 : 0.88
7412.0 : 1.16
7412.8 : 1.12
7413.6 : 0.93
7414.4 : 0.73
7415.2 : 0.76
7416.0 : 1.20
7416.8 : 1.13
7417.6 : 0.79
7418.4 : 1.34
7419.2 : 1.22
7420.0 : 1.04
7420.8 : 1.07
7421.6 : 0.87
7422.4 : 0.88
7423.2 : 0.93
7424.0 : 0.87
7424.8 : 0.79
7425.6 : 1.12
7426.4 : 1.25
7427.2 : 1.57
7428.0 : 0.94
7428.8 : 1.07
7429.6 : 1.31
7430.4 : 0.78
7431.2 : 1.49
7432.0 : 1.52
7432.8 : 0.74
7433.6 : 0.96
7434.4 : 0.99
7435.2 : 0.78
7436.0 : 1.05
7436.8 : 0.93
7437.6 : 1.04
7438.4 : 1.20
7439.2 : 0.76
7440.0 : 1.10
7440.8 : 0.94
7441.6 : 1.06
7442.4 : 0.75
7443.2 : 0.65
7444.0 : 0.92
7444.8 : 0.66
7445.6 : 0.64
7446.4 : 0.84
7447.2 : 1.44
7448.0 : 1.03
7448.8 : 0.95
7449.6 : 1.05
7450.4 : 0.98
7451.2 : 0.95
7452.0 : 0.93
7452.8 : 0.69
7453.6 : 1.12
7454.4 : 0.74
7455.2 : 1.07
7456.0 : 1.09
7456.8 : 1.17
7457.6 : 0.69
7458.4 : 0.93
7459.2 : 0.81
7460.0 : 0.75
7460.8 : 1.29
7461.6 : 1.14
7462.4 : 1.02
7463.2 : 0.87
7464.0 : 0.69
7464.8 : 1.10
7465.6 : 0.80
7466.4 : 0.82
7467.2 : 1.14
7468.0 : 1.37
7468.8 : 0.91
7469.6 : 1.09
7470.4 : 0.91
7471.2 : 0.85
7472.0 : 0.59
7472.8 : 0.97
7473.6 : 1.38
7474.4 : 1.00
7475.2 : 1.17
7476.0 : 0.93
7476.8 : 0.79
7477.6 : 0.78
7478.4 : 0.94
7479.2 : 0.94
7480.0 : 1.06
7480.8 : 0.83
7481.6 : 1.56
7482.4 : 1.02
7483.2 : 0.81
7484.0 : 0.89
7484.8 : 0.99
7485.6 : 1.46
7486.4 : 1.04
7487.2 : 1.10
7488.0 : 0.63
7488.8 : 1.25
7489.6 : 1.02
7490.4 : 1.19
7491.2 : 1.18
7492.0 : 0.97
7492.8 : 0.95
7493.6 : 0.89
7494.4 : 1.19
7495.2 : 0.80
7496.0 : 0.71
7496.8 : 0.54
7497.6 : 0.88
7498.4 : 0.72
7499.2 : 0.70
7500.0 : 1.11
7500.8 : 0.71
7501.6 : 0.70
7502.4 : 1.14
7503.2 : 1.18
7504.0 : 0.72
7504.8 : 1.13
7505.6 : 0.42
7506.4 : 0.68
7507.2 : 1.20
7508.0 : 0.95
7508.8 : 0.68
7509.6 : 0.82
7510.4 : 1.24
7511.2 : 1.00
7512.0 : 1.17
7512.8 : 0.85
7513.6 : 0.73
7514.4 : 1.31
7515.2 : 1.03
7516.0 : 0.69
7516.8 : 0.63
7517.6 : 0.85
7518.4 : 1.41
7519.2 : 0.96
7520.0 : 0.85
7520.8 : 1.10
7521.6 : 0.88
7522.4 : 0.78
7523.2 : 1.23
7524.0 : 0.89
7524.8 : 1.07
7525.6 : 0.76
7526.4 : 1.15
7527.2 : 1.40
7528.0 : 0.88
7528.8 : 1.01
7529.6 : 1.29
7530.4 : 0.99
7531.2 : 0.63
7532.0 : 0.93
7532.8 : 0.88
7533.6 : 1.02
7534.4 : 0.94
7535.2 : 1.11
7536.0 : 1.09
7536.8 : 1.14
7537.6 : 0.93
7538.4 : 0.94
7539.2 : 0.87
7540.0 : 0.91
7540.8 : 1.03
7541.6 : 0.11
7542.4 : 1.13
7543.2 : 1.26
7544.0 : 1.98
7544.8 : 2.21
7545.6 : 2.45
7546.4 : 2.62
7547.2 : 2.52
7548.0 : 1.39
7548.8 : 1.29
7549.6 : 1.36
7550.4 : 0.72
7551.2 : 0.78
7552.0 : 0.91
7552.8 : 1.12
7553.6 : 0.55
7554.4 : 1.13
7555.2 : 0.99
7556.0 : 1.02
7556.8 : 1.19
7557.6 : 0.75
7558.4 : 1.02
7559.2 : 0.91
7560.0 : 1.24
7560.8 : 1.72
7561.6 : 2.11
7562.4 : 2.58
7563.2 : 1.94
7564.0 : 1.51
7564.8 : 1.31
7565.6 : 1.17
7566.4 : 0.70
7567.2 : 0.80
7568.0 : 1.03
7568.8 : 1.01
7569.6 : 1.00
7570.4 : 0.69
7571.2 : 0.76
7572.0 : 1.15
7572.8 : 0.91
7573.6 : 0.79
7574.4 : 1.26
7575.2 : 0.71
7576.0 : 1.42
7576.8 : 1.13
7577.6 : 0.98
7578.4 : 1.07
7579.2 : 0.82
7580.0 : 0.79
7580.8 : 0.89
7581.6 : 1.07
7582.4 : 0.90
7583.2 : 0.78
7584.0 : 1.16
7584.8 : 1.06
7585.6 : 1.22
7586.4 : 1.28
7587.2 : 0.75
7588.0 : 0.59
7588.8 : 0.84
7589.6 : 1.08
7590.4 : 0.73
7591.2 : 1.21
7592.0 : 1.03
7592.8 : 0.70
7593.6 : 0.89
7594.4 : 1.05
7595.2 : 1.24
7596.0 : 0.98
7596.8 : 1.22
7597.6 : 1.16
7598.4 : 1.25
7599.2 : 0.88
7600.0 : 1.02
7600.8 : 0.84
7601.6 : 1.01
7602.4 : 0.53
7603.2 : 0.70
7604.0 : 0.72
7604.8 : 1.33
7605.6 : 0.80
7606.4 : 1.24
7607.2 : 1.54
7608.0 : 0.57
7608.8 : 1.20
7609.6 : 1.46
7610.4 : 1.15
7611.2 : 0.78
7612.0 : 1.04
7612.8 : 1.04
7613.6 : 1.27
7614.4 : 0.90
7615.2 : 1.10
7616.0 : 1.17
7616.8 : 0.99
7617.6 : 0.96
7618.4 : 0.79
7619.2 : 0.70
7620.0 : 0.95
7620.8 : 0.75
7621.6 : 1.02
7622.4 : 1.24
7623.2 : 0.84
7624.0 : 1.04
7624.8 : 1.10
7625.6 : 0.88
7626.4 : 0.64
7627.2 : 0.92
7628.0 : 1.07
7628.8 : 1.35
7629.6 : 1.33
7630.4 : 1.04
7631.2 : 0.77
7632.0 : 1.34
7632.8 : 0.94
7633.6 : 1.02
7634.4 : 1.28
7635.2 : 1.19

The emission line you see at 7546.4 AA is [S II]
